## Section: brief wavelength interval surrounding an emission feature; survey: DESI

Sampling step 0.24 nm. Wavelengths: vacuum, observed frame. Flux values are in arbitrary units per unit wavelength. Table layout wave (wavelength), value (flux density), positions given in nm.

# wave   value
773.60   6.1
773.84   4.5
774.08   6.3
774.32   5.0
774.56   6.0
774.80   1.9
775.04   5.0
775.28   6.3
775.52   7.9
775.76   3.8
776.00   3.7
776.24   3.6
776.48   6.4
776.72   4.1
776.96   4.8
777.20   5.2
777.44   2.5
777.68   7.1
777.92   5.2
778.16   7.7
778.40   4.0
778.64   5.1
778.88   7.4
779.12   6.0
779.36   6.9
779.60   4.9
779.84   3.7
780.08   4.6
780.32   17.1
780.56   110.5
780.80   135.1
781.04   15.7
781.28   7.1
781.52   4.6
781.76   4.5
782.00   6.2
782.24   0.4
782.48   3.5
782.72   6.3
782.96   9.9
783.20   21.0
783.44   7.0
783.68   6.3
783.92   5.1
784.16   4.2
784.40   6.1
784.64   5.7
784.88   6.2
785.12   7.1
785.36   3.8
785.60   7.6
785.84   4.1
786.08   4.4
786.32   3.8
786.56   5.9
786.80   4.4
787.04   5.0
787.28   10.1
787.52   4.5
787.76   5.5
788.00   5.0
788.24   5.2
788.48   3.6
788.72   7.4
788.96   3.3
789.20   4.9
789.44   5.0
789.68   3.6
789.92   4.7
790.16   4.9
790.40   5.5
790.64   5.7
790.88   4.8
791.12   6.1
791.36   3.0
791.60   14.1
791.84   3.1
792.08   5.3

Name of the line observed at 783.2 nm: [N II] 6583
